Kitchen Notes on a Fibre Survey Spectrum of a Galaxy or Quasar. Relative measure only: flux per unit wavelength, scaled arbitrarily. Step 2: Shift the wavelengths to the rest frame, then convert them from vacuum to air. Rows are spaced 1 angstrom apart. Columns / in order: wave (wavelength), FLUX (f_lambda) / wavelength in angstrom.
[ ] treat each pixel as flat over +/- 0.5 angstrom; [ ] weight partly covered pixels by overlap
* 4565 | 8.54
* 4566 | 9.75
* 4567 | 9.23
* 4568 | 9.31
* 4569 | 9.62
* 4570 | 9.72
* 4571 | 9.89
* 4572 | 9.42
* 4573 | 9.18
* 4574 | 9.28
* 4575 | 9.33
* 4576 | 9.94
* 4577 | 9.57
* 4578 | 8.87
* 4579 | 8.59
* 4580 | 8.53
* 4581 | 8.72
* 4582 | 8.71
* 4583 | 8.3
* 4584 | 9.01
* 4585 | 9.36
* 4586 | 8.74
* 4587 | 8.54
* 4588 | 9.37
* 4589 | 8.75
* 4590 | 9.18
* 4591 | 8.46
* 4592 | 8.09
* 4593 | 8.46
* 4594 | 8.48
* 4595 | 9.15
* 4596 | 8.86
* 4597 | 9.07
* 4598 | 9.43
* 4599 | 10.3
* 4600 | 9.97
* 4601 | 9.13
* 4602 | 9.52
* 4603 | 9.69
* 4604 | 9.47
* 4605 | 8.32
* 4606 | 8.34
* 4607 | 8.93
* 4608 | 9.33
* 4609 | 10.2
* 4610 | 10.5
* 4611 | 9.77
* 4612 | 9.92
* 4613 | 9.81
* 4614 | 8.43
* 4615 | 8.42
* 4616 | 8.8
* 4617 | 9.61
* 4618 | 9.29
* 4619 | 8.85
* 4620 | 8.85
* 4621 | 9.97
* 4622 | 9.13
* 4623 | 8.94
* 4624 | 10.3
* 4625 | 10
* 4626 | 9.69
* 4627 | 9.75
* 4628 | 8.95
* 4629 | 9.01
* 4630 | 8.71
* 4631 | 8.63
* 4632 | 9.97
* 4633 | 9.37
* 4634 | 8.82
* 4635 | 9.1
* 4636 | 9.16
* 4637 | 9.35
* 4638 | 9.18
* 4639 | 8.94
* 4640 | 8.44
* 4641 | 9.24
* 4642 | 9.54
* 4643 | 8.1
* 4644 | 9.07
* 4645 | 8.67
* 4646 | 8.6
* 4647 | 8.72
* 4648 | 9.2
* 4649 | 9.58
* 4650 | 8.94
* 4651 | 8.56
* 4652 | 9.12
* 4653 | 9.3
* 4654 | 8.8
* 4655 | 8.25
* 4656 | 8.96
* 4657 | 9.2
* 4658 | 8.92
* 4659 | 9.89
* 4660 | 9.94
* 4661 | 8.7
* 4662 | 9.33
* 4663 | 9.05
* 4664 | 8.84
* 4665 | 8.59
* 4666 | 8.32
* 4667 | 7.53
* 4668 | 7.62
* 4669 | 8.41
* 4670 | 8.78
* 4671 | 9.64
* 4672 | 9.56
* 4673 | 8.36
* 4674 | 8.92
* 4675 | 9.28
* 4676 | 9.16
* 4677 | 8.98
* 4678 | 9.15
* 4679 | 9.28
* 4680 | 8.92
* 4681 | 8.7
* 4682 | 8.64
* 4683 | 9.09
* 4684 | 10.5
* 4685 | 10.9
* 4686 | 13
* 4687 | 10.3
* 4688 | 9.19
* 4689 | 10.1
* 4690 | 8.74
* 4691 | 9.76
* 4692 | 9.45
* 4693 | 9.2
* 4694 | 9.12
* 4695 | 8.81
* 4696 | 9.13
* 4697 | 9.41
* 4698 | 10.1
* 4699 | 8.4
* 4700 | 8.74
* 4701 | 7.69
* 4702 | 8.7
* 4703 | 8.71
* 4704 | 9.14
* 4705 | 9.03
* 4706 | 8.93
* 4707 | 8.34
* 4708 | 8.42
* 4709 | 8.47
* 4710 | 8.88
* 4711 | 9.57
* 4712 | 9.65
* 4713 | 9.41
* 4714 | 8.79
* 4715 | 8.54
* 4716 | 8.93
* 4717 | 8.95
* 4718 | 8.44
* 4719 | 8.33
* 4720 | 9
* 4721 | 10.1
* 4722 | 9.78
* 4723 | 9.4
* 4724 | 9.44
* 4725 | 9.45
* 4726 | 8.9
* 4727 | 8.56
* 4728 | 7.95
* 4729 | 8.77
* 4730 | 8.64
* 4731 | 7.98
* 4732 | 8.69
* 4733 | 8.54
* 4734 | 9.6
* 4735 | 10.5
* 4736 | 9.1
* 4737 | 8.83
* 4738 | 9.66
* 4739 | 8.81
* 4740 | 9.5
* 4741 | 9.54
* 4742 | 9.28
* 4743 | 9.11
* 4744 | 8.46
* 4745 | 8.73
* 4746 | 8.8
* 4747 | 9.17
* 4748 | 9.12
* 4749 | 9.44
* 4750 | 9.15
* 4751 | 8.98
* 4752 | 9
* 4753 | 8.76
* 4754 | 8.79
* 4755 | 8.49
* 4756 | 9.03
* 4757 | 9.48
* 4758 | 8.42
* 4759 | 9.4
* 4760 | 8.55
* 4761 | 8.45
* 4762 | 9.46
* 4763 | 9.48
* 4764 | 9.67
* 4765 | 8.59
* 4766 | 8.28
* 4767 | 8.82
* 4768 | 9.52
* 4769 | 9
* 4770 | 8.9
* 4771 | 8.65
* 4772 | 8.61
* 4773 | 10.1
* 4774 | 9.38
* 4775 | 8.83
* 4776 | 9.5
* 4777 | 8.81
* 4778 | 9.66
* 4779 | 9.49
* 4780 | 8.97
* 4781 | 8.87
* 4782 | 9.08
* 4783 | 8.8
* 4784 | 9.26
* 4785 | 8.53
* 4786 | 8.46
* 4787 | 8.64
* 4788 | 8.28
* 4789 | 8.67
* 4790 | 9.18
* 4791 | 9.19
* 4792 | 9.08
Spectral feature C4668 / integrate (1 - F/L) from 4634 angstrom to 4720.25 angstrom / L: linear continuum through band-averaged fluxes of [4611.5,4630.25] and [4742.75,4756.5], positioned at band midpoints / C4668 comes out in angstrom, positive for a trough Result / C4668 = 0.8 angstrom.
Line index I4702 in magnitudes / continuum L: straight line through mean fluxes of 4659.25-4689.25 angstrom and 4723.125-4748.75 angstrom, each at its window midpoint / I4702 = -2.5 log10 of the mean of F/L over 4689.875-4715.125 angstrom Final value 0.02 mag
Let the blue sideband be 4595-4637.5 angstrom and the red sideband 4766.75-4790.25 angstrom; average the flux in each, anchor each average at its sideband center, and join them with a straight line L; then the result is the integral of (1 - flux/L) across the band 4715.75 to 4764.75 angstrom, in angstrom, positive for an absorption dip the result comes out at 0.2 angstrom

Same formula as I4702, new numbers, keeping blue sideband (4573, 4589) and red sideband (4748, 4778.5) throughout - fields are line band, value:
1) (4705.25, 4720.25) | 0.02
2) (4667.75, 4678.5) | 0.01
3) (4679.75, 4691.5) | -0.09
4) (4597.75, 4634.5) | -0.04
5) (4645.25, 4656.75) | 0.01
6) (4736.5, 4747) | 0.00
